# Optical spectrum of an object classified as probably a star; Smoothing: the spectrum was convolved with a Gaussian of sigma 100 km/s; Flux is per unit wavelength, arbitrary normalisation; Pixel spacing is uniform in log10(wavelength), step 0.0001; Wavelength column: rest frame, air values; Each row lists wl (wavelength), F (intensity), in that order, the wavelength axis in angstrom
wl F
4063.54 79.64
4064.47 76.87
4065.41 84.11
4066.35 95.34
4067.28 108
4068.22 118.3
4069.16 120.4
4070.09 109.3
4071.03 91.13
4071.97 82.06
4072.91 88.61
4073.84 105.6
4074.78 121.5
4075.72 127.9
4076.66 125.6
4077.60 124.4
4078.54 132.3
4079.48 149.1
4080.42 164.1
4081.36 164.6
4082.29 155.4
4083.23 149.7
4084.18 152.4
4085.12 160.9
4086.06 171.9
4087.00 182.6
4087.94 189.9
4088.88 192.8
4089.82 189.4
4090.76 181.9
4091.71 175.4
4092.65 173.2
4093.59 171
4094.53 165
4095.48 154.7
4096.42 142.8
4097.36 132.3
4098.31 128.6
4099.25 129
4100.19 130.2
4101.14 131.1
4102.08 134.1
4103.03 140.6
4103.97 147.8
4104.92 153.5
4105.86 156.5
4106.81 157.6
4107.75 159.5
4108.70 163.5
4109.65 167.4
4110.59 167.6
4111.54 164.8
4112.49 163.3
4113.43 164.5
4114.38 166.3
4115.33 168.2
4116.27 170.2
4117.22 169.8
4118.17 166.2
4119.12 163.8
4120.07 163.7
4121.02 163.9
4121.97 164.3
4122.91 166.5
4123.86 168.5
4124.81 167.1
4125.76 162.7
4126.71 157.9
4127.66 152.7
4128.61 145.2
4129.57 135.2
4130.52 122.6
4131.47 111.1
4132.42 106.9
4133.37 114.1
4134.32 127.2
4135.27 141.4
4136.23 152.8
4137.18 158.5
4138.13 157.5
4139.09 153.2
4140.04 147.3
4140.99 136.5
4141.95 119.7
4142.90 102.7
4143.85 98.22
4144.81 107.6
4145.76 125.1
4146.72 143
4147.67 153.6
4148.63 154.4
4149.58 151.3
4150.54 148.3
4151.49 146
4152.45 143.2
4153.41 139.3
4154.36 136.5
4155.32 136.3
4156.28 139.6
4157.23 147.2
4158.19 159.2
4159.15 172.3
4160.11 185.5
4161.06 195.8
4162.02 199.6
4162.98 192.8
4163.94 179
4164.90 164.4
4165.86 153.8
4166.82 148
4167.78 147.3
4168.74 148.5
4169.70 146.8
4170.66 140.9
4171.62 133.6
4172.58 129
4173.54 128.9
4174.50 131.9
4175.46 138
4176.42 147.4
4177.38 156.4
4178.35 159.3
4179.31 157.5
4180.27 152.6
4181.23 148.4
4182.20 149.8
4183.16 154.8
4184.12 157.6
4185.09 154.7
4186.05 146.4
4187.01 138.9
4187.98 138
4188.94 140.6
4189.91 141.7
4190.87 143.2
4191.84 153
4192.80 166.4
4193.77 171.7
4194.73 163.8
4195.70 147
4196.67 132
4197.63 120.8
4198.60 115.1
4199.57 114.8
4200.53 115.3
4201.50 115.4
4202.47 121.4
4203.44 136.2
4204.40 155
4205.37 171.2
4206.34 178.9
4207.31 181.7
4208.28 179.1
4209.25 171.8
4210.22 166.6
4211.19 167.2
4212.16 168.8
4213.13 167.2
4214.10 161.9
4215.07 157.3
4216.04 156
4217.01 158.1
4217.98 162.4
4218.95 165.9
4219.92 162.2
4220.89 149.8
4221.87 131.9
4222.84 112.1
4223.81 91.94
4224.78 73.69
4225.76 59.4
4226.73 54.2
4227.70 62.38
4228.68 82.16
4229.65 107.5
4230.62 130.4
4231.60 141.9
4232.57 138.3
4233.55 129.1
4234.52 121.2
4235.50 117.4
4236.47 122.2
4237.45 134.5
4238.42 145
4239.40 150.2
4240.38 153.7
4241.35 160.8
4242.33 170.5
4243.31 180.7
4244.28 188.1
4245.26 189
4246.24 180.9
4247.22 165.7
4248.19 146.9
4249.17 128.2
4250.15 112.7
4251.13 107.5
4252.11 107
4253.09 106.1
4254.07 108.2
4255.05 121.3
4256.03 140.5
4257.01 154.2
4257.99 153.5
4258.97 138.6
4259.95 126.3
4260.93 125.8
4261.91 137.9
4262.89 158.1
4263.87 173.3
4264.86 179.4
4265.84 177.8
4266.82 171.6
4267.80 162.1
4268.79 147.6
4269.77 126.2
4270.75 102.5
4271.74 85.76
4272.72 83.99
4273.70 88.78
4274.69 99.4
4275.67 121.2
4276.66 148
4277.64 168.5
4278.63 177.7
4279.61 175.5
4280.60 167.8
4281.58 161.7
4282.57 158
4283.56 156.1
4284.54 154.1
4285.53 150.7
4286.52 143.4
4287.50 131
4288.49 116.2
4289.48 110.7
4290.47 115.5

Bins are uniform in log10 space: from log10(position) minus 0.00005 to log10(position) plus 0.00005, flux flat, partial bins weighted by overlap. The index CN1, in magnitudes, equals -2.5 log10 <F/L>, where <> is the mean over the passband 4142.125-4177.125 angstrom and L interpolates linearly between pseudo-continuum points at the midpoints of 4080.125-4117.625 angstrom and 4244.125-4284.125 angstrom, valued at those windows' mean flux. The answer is 0.04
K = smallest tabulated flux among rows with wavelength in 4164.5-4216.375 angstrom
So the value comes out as 114.8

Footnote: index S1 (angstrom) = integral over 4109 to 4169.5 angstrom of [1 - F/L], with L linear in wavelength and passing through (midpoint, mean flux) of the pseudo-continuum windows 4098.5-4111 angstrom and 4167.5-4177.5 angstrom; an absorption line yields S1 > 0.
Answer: -3.0 angstrom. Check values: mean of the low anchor 149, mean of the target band 152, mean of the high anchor 140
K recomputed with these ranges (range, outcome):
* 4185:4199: 115.1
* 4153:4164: 136.3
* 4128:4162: 98.22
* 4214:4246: 54.2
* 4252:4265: 106.1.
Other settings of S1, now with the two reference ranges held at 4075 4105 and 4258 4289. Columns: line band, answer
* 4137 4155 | 1.5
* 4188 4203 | 1.0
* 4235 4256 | 0.2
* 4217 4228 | 2.4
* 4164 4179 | 0.3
